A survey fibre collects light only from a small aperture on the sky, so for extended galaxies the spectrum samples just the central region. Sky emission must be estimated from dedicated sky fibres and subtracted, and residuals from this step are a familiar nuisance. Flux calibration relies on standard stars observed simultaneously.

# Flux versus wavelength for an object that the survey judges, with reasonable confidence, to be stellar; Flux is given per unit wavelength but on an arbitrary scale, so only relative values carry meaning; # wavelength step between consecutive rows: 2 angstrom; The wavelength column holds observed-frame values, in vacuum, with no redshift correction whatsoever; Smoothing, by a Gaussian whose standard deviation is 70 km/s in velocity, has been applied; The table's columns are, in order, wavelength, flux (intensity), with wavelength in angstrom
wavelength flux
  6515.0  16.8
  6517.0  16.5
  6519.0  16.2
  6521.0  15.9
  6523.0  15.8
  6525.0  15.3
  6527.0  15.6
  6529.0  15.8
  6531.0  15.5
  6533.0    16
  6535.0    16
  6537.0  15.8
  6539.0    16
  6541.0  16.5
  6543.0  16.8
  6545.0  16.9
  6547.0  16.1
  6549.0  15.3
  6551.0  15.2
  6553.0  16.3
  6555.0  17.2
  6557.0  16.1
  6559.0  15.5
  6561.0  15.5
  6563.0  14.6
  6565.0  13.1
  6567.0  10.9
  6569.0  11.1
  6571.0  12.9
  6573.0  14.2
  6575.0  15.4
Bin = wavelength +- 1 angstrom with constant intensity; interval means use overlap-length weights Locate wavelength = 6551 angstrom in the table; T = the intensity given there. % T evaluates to 15.2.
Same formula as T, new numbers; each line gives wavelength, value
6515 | 16.8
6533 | 16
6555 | 17.2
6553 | 16.3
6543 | 16.8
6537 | 15.8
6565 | 13.1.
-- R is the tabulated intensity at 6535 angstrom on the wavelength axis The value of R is 16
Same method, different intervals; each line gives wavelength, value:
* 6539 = 16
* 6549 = 15.3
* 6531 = 15.5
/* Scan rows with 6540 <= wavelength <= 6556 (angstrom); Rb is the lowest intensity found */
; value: 15.2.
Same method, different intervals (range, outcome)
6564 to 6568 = 10.9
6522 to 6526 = 15.3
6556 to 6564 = 14.6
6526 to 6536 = 15.5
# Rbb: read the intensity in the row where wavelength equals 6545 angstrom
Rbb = 16.9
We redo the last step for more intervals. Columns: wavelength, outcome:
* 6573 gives 14.2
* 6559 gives 15.5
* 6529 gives 15.8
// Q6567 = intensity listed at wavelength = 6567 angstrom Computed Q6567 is 10.9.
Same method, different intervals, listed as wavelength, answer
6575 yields 15.4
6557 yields 16.1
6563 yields 14.6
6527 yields 15.6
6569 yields 11.1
